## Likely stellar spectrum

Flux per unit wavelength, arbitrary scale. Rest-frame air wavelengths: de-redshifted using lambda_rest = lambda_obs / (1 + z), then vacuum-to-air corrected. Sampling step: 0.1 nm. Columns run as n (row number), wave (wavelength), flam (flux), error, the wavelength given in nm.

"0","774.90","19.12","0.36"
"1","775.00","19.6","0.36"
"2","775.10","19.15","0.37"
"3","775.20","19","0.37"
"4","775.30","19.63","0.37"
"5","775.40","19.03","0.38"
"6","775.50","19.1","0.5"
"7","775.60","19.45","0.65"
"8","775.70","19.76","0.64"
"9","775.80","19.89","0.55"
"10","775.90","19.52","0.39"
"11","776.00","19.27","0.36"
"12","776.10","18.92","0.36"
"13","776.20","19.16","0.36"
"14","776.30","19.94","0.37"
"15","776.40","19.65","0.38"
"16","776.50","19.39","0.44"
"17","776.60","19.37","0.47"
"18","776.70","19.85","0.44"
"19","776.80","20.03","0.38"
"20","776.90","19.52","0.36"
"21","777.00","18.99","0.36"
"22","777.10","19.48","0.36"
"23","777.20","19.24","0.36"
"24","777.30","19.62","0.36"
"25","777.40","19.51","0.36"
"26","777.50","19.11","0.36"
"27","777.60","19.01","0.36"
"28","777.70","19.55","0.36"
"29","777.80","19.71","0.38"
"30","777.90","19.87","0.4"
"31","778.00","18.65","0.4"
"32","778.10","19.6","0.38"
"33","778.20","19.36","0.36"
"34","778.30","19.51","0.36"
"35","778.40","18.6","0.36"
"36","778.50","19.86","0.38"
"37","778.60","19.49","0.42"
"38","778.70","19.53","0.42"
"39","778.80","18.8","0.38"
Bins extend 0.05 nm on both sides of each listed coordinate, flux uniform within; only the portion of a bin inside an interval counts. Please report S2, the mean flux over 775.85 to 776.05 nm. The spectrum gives 19.4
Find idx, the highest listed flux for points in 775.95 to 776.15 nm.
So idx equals 19.27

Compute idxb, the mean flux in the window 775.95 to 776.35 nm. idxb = 19.3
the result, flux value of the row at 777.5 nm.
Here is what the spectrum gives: 19.11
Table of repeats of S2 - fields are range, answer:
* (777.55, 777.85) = 19.4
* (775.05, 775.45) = 19.2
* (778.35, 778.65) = 19.3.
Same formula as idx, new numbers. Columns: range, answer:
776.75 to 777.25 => 20.03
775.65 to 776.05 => 19.89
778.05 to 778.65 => 19.86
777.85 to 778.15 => 19.87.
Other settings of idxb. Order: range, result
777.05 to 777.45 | 19.5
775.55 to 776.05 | 19.6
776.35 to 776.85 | 19.7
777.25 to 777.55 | 19.4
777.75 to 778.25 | 19.4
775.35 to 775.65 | 19.2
